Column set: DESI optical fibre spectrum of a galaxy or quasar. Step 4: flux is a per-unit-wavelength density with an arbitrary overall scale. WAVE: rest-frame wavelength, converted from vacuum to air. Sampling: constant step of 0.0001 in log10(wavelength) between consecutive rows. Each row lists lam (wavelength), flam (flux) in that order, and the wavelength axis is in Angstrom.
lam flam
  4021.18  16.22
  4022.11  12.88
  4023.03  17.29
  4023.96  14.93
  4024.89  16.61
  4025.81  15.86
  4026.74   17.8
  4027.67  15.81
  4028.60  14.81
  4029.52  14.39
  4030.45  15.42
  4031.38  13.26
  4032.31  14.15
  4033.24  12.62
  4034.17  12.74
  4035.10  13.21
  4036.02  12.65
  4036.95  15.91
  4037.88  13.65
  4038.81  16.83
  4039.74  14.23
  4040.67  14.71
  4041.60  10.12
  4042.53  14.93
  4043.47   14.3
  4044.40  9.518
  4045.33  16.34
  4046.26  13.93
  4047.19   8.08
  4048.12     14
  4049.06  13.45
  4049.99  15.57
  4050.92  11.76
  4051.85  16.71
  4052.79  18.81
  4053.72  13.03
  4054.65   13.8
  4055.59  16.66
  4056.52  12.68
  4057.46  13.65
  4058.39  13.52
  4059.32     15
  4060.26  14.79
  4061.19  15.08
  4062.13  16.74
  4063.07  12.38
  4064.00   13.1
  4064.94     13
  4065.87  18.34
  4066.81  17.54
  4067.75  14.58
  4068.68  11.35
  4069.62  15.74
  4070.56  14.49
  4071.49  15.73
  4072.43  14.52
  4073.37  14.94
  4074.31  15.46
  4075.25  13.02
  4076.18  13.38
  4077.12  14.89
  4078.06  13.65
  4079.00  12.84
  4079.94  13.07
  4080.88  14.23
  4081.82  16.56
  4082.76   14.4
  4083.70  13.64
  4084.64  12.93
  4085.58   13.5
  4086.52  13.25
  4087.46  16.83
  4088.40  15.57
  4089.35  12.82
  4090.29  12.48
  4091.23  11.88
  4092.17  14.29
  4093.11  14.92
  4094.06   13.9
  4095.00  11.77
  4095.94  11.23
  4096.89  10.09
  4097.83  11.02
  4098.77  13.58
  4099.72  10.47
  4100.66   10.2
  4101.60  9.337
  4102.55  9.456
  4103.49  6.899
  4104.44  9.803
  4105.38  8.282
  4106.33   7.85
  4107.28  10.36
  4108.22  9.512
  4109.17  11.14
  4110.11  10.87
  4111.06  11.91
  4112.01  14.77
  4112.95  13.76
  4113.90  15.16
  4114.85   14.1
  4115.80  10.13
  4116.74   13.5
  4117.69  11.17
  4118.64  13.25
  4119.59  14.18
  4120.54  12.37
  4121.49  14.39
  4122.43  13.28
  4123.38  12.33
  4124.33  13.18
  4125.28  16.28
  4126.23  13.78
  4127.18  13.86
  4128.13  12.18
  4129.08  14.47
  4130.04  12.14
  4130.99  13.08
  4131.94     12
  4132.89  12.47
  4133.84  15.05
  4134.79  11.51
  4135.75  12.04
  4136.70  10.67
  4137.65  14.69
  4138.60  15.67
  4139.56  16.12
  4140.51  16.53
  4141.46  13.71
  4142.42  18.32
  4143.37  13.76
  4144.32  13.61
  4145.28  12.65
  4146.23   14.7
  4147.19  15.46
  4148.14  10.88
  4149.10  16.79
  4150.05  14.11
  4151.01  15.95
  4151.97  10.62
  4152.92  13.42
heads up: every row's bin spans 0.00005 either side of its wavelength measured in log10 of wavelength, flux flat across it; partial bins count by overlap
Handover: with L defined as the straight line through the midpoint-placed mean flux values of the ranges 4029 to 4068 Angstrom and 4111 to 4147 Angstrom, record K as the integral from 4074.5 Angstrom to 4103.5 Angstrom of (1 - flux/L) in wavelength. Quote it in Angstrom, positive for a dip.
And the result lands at 2.1 Angstrom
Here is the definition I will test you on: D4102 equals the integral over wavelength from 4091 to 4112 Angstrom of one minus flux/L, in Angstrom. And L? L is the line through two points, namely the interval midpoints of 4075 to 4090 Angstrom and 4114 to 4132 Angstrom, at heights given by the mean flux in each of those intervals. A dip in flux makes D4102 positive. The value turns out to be 4.2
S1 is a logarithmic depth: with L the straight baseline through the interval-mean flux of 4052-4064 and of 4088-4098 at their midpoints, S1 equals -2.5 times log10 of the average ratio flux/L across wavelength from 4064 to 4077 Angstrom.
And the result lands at -0.06 mag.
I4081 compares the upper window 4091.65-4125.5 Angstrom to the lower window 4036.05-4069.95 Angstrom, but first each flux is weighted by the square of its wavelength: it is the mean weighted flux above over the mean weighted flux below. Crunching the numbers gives 0.86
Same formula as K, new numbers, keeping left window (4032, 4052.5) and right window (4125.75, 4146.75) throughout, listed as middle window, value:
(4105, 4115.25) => 1.6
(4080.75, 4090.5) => -0.4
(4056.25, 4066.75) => -0.7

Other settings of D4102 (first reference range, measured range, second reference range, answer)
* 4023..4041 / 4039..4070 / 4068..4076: 0.8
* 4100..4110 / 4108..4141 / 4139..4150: -3.5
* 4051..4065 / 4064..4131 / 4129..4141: 5.0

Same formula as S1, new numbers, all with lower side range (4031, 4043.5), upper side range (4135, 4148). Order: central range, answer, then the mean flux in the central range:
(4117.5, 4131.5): 0.07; 13.4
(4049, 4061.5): -0.06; 14.6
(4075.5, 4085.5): 0.01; 13.9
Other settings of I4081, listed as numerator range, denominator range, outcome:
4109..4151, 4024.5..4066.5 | 0.99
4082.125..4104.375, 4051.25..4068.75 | 0.85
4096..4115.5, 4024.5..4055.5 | 0.79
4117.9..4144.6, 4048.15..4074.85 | 0.97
